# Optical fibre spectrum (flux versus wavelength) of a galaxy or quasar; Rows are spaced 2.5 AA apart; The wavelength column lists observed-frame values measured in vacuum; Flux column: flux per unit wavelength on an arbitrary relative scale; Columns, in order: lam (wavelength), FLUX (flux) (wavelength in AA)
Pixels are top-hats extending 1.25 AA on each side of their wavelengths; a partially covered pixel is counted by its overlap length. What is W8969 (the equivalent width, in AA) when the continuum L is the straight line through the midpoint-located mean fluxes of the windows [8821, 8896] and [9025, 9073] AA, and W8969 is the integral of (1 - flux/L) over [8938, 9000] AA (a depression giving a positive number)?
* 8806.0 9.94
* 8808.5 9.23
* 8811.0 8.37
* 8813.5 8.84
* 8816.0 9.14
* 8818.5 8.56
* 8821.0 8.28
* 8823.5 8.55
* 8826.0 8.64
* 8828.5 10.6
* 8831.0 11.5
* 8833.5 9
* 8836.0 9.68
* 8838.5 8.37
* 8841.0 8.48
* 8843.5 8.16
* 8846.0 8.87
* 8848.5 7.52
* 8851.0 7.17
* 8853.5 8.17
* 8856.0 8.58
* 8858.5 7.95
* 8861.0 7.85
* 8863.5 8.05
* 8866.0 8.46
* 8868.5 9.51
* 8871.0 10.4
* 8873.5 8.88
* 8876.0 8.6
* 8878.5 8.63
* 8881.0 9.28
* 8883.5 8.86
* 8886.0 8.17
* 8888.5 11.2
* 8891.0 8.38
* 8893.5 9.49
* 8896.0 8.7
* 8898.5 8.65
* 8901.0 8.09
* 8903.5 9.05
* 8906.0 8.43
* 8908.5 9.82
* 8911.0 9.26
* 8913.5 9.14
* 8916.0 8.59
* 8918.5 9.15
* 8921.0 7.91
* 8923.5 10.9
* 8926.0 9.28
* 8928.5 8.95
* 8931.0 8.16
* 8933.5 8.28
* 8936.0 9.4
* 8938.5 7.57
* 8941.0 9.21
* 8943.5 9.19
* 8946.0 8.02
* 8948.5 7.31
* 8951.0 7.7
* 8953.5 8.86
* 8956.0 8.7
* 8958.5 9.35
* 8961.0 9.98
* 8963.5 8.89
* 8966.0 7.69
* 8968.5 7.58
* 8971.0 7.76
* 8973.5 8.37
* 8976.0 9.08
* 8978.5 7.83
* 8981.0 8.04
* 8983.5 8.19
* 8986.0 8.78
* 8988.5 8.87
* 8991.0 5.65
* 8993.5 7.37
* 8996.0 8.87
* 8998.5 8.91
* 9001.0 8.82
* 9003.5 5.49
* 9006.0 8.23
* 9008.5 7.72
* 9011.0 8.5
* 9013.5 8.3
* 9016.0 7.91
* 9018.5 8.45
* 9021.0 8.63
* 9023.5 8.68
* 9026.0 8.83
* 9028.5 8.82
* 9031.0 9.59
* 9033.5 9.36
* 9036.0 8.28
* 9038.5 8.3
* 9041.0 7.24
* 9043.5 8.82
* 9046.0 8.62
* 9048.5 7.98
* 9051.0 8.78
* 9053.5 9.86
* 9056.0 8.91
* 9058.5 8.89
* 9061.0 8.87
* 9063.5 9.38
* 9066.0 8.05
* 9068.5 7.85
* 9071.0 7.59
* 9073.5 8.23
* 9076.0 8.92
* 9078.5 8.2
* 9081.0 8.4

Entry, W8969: 2.8 AA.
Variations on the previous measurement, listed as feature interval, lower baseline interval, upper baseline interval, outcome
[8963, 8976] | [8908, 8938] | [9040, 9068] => 1.1 AA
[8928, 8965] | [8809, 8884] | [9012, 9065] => 0.4 AA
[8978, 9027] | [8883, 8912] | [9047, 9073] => 3.6 AA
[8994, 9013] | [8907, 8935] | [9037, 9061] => 1.5 AA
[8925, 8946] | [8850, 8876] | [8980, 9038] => -0.8 AA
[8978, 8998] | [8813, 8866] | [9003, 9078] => 1.2 AA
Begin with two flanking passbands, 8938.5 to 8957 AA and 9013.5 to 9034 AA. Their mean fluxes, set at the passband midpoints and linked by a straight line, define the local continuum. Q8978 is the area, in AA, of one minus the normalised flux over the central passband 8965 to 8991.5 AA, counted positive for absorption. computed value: 1.4 AA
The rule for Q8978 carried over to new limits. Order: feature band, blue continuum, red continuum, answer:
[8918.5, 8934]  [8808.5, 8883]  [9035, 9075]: -0.5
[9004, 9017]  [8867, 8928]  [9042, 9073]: 1.1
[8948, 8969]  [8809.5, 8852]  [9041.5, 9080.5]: 0.4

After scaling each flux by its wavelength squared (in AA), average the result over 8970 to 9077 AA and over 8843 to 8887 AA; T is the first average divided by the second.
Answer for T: 1.0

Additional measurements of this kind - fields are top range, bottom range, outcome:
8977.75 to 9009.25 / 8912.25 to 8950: 0.92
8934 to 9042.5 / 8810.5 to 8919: 0.97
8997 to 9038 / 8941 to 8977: 1.00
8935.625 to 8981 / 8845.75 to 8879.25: 1.02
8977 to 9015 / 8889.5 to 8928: 0.90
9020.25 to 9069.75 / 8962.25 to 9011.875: 1.10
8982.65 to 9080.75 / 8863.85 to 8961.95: 0.97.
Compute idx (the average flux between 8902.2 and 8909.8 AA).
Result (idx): 9.09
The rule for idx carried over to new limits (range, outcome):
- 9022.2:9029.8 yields 8.78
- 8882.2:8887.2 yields 8.53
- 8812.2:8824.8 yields 8.67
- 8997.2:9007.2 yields 7.87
